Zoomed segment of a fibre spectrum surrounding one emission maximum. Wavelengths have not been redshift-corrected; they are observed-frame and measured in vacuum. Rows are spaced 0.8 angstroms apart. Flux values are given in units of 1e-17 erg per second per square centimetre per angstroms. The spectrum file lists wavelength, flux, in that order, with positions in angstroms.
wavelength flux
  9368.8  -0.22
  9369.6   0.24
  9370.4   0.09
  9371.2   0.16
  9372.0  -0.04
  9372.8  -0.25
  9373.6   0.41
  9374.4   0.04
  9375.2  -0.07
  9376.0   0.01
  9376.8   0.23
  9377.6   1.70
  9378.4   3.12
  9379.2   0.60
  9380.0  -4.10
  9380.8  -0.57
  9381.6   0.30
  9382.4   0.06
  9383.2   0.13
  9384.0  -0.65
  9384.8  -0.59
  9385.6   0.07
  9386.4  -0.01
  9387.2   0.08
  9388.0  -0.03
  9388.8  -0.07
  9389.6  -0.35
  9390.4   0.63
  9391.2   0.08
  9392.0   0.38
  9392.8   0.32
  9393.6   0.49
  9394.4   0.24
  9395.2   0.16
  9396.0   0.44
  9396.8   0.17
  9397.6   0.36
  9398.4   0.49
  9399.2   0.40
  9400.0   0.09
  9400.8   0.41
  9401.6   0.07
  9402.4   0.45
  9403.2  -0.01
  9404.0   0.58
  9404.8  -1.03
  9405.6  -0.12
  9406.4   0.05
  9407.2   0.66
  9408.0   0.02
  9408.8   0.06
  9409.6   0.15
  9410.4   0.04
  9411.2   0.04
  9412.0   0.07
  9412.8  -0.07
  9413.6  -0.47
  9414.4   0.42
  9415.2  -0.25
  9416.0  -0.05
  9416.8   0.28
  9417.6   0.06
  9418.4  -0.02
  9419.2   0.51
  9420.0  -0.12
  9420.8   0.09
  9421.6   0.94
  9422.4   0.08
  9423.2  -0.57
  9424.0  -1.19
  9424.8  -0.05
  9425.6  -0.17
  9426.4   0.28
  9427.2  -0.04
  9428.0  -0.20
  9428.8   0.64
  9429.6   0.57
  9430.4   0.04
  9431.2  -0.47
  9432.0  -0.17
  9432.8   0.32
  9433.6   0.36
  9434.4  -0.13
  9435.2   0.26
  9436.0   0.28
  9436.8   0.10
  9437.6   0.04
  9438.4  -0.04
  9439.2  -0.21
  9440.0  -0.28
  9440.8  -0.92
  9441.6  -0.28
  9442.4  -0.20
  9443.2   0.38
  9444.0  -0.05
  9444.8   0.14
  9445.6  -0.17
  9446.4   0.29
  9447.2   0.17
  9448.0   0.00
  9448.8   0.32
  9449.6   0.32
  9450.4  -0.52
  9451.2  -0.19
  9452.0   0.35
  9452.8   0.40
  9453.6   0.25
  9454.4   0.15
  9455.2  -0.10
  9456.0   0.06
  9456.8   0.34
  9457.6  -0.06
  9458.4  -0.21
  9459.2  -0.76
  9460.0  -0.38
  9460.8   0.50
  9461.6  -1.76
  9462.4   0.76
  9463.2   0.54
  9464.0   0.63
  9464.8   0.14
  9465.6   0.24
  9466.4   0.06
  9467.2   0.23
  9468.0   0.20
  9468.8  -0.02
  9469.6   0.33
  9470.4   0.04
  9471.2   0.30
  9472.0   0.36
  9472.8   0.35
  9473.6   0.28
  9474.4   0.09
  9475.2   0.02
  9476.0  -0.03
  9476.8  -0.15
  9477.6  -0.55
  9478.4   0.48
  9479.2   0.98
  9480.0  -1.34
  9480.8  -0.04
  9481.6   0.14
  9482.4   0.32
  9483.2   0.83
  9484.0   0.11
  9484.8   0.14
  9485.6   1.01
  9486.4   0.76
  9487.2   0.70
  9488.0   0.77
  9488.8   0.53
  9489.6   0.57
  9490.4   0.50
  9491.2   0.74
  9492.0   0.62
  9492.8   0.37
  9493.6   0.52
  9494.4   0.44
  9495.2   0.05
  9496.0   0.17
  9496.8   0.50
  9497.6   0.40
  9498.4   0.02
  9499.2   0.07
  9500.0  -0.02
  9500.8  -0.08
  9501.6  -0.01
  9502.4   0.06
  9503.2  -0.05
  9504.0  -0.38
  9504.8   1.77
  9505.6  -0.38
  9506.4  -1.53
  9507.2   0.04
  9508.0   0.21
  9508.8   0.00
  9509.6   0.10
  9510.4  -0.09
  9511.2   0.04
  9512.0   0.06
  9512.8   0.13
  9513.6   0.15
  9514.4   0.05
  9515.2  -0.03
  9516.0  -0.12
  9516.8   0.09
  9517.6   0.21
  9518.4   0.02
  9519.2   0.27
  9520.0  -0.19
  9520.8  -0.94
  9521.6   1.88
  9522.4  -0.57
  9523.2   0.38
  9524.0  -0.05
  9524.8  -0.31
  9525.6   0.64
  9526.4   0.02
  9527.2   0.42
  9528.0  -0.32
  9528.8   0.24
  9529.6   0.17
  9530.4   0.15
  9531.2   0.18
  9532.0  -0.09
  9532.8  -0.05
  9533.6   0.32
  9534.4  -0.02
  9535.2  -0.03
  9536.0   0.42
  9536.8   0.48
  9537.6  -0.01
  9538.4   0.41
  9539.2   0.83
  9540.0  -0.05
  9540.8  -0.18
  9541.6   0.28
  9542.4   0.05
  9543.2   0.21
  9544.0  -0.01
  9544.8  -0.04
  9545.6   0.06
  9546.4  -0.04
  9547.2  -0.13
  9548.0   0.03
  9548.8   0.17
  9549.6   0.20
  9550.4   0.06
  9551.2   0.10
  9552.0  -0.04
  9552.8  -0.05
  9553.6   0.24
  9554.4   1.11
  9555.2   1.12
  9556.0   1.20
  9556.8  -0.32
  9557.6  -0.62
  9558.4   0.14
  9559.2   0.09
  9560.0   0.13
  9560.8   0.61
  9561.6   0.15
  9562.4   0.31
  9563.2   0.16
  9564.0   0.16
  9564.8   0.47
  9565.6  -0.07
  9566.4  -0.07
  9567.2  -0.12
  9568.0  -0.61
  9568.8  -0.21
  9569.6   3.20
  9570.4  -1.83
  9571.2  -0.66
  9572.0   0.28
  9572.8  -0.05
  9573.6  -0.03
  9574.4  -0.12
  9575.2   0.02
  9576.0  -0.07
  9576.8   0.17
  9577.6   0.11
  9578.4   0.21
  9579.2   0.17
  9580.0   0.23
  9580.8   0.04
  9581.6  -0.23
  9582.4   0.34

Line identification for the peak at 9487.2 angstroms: [O III]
